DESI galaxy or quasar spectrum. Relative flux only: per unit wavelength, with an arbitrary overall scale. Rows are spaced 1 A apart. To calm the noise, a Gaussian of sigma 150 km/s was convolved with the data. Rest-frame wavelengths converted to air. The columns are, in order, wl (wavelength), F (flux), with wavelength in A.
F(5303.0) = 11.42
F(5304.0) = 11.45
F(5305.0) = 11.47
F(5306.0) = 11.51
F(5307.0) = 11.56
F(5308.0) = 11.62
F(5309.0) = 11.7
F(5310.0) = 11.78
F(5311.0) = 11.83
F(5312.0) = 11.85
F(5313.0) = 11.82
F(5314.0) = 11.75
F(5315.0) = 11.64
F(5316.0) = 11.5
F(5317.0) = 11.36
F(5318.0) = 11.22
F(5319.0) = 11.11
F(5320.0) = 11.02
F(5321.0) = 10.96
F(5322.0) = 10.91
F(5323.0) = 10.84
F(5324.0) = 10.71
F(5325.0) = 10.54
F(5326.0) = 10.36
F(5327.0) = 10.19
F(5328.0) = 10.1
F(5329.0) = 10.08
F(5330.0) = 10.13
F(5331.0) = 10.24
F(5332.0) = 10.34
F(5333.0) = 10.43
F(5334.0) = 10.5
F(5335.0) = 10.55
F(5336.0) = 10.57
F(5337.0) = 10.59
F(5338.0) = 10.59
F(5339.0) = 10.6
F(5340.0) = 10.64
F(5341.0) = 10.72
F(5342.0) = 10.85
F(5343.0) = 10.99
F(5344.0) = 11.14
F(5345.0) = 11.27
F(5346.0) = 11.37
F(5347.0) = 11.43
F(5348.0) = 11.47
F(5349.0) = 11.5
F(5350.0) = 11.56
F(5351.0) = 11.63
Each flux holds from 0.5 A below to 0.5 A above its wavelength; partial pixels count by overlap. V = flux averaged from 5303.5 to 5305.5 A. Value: 11.5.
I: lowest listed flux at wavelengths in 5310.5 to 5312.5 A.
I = 11.83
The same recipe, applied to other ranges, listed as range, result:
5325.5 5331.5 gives 10.08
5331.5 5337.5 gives 10.34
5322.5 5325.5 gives 10.54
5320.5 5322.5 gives 10.91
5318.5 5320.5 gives 11.02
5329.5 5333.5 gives 10.13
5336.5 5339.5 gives 10.59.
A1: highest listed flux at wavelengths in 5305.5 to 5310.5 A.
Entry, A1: 11.78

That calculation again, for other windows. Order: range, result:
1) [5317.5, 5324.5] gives 11.22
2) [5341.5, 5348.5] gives 11.47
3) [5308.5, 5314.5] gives 11.85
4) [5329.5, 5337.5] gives 10.59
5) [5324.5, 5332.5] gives 10.54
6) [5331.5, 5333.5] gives 10.43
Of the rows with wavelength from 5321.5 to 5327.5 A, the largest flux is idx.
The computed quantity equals 10.91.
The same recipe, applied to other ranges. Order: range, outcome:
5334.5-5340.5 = 10.64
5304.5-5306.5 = 11.51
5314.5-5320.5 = 11.64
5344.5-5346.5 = 11.37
